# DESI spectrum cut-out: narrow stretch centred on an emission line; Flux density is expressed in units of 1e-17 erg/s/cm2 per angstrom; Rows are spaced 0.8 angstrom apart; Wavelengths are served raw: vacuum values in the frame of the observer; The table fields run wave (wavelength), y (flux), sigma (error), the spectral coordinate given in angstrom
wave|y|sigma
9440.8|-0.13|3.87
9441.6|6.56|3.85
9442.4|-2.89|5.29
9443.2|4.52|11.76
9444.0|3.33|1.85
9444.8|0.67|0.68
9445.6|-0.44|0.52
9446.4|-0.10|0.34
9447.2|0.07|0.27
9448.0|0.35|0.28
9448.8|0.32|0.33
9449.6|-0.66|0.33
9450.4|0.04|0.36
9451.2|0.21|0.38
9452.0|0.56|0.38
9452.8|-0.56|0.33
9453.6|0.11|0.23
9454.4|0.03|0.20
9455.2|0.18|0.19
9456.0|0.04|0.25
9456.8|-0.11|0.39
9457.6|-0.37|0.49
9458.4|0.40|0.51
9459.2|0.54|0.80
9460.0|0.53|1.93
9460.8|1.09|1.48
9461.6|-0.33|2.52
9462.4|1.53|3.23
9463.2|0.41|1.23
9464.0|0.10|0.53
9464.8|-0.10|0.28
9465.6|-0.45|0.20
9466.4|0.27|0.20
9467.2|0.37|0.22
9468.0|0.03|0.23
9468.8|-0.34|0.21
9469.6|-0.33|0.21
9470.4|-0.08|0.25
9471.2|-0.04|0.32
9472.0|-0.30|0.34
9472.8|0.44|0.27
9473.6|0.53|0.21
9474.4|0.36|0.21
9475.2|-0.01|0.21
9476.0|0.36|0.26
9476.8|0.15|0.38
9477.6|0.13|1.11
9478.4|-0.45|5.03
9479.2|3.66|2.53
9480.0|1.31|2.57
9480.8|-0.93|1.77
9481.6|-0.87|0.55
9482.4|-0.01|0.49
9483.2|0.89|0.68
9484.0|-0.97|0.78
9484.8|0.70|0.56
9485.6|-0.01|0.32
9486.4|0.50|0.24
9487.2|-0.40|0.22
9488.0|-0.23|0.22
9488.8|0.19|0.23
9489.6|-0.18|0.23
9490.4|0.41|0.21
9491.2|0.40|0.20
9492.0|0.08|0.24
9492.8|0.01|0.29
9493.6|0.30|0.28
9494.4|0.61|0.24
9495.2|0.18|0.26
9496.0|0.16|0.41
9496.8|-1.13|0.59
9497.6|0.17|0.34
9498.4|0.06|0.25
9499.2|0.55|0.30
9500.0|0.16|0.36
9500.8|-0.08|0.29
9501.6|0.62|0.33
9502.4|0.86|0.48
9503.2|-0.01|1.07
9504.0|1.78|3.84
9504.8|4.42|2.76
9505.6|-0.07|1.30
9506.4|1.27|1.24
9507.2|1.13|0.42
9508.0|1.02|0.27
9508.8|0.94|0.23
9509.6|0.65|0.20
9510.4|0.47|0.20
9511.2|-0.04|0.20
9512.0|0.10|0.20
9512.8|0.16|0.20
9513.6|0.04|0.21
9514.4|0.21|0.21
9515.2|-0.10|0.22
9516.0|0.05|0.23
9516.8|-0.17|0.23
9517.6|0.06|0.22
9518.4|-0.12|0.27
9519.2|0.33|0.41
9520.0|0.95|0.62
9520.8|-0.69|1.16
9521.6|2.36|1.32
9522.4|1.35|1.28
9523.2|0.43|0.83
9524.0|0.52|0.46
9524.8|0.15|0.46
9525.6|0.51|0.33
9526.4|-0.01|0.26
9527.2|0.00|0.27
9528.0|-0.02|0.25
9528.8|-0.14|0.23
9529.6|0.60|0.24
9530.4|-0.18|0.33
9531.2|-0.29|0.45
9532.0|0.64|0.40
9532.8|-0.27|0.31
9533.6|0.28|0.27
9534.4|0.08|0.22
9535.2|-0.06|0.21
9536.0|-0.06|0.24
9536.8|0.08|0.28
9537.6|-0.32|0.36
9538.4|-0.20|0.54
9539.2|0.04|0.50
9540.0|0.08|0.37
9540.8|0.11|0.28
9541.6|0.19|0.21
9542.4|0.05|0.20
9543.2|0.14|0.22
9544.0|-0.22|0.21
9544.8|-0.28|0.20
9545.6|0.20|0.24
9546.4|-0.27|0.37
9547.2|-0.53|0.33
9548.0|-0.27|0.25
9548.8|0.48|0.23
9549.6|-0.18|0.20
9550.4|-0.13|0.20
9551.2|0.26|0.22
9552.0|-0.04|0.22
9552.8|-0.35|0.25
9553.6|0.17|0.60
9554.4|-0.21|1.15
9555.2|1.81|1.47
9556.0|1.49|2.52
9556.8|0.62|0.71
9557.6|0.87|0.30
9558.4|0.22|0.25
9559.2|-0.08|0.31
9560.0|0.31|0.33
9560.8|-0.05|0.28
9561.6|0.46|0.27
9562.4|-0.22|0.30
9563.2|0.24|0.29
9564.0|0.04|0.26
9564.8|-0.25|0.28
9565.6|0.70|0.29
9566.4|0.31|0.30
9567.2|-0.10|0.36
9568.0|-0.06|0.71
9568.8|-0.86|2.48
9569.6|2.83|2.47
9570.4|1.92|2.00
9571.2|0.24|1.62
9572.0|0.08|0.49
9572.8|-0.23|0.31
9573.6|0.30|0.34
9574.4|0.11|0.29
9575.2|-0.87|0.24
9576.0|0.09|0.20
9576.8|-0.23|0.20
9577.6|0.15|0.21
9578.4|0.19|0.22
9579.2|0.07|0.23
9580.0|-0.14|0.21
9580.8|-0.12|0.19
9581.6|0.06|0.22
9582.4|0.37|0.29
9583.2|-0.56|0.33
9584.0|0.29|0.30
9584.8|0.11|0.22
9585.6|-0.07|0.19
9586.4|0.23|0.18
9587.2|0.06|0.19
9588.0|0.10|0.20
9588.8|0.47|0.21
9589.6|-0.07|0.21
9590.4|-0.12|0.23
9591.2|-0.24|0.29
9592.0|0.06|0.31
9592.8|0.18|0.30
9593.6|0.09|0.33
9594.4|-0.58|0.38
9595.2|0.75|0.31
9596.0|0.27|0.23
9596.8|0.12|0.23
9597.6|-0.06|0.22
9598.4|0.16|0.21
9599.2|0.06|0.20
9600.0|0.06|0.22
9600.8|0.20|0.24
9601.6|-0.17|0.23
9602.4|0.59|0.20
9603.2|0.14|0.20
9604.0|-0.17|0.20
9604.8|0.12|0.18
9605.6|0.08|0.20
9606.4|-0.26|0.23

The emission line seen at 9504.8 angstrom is [O III] 5007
